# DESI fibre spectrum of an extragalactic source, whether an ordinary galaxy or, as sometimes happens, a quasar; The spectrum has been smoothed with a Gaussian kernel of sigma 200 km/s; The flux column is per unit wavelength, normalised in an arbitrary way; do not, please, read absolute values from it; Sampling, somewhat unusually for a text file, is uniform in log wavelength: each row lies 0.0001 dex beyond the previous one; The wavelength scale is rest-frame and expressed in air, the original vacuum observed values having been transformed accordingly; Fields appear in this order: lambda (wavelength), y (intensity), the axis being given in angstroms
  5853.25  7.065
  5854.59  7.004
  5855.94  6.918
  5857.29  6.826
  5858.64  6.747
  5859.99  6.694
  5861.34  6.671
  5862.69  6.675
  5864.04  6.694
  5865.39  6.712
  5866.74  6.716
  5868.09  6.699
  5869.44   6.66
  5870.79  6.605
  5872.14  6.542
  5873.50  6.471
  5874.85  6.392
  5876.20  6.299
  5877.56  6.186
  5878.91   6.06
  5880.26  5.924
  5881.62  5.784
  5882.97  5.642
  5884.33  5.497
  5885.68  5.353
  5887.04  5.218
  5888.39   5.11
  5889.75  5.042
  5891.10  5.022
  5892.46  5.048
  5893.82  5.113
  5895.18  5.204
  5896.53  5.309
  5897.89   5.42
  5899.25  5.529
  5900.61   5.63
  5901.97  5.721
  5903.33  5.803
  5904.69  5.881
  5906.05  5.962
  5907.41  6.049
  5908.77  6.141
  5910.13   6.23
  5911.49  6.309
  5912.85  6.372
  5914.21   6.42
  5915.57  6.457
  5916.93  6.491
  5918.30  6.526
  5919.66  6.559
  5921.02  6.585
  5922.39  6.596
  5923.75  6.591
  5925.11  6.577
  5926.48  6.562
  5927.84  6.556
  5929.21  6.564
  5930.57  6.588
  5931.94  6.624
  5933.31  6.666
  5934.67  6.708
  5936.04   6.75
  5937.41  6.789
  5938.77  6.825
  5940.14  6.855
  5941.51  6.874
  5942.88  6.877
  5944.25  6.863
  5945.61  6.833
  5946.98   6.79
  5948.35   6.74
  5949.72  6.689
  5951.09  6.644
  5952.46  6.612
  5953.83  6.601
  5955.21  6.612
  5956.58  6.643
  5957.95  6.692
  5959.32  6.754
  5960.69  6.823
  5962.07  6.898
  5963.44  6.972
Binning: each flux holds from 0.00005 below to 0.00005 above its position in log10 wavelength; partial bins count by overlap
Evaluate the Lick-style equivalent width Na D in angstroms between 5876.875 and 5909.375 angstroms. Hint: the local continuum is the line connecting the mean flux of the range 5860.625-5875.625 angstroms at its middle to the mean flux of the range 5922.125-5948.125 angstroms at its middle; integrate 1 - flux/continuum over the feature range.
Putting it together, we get 5.3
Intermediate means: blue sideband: 6.62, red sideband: 6.71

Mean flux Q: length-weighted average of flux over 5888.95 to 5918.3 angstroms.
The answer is 5.78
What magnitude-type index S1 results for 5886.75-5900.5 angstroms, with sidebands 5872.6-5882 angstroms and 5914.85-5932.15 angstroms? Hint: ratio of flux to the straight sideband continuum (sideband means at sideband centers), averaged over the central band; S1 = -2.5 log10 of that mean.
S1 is 0.21 mag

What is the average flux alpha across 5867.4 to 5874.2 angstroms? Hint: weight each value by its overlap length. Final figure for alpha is 6.6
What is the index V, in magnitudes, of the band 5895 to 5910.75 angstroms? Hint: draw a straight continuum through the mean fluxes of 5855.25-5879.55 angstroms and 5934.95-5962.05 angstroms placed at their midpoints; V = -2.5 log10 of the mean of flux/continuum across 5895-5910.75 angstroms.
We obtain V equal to 0.16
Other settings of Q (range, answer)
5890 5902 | 5.3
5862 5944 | 6.19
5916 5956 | 6.67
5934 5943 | 6.8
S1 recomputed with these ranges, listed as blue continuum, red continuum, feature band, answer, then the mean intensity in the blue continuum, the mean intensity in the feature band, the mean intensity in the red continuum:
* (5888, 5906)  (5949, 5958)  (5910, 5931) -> -0.10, 5.39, 6.51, 6.64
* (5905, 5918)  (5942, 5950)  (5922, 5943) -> -0.01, 6.27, 6.68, 6.81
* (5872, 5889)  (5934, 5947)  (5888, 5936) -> 0.05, 5.86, 6.07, 6.82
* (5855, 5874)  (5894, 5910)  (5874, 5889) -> 0.08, 6.69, 5.78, 5.7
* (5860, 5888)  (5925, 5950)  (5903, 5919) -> 0.05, 6.24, 6.23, 6.73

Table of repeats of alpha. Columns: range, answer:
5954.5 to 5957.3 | 6.61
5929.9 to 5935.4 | 6.64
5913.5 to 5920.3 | 6.49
